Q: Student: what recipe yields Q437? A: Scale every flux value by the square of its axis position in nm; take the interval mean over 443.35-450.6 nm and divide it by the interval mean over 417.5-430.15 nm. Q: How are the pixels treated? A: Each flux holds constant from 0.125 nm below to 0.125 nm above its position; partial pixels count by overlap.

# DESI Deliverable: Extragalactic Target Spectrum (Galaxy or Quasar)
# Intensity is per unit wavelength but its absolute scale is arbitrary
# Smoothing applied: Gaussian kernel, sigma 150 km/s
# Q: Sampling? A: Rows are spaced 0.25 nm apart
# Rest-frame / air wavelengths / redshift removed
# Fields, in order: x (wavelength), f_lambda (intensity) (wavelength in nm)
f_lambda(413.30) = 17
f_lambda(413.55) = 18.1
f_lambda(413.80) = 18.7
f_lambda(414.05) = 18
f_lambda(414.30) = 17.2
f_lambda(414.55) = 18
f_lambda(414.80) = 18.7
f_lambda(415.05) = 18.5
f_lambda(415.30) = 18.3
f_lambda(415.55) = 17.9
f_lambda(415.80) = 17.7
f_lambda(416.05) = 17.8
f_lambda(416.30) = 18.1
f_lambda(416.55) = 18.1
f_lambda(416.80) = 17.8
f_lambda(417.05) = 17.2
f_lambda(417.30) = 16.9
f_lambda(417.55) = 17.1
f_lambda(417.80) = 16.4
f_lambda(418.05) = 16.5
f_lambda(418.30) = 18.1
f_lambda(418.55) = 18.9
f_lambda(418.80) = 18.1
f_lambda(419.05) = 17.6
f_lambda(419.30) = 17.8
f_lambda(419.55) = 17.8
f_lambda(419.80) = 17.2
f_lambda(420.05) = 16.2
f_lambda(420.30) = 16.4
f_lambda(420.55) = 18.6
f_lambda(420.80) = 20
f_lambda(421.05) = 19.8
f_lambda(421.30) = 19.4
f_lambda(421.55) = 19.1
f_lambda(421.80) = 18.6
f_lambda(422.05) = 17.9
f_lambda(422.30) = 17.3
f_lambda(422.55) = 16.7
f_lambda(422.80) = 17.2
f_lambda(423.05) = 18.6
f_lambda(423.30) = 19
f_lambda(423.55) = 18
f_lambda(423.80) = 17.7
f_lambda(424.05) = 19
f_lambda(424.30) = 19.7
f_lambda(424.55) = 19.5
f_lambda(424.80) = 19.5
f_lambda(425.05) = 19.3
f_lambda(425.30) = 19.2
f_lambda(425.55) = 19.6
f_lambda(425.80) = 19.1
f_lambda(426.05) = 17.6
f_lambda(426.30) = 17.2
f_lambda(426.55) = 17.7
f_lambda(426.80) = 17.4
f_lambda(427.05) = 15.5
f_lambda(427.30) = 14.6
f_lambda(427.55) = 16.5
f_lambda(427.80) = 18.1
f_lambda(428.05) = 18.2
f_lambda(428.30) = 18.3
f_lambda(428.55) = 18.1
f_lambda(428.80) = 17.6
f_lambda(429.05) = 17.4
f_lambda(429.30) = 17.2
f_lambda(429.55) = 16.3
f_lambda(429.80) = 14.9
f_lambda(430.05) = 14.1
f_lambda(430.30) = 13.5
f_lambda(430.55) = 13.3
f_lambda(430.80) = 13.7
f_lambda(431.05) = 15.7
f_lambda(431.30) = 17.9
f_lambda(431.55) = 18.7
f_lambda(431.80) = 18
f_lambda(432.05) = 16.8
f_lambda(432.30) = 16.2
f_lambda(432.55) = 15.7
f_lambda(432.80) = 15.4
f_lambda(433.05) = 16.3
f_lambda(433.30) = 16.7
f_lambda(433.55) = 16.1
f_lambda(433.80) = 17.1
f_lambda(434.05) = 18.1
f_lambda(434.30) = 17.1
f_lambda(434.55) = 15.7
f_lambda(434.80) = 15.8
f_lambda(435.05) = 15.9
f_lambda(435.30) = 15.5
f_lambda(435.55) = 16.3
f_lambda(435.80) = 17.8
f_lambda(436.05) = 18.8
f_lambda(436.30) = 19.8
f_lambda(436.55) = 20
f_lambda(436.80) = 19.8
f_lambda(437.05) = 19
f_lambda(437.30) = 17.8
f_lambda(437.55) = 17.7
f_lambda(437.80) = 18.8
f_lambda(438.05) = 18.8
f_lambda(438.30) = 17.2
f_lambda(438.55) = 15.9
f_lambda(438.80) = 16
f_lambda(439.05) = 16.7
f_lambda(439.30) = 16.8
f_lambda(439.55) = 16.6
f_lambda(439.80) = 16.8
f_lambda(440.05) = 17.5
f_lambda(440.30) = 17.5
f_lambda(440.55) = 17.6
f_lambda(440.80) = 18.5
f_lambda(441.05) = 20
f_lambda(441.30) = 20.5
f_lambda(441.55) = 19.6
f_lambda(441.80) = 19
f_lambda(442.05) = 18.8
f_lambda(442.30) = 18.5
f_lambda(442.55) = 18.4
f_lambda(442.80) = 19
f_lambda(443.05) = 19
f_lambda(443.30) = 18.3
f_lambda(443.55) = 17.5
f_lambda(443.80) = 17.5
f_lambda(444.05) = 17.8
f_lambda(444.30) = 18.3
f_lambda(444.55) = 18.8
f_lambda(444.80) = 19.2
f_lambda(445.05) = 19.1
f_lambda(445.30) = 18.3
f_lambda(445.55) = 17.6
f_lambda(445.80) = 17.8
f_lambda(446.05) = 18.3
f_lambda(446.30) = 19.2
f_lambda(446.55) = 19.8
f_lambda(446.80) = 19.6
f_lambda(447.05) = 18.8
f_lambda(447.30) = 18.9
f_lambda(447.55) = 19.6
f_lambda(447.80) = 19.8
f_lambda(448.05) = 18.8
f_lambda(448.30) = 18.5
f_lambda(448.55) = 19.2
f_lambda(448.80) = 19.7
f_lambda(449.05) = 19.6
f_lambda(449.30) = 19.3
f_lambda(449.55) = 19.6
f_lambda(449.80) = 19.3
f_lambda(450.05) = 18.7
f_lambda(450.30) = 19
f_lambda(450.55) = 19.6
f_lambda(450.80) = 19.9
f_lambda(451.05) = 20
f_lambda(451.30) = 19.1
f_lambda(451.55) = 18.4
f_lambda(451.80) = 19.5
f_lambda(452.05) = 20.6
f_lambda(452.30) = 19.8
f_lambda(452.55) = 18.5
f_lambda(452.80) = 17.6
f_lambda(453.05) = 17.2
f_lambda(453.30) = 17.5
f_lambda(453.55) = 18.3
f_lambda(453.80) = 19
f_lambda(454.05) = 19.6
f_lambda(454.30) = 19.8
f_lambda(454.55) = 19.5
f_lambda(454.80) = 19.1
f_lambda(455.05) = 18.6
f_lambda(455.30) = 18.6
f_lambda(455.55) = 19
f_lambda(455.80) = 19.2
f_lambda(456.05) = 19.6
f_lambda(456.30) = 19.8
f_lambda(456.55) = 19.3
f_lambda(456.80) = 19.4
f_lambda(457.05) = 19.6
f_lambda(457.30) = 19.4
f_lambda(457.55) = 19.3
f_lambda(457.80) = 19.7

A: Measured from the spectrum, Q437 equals 1.18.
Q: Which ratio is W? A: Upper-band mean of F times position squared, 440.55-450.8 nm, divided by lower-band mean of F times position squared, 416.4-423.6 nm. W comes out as 1.2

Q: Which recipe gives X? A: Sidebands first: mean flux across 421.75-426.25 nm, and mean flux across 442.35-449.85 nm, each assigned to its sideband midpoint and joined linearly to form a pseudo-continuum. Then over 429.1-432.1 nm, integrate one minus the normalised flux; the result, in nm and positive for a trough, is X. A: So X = 0.44 nm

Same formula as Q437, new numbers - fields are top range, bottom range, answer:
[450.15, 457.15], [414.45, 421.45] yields 1.26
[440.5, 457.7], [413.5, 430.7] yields 1.22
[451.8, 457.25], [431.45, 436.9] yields 1.22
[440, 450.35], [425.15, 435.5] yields 1.21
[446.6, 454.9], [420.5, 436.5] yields 1.22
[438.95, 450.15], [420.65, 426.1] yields 1.10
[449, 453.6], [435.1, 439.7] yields 1.14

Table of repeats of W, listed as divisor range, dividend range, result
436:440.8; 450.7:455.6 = 1.14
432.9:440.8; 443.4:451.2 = 1.14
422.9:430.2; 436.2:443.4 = 1.10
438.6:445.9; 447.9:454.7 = 1.10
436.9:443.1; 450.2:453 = 1.12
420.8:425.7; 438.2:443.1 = 1.04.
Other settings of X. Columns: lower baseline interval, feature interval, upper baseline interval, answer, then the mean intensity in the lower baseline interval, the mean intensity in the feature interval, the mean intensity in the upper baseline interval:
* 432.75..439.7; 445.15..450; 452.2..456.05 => -0.21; 17.3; 19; 18.8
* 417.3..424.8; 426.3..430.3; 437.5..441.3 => 0.26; 18.1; 16.7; 17.6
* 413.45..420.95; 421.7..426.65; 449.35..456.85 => -0.10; 17.8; 18.4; 19.1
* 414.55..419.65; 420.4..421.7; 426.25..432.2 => -0.15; 17.8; 19.3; 16.5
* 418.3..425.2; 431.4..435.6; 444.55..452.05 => 0.48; 18.3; 16.6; 19.1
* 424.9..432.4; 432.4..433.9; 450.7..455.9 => 0.10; 16.9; 16.2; 19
